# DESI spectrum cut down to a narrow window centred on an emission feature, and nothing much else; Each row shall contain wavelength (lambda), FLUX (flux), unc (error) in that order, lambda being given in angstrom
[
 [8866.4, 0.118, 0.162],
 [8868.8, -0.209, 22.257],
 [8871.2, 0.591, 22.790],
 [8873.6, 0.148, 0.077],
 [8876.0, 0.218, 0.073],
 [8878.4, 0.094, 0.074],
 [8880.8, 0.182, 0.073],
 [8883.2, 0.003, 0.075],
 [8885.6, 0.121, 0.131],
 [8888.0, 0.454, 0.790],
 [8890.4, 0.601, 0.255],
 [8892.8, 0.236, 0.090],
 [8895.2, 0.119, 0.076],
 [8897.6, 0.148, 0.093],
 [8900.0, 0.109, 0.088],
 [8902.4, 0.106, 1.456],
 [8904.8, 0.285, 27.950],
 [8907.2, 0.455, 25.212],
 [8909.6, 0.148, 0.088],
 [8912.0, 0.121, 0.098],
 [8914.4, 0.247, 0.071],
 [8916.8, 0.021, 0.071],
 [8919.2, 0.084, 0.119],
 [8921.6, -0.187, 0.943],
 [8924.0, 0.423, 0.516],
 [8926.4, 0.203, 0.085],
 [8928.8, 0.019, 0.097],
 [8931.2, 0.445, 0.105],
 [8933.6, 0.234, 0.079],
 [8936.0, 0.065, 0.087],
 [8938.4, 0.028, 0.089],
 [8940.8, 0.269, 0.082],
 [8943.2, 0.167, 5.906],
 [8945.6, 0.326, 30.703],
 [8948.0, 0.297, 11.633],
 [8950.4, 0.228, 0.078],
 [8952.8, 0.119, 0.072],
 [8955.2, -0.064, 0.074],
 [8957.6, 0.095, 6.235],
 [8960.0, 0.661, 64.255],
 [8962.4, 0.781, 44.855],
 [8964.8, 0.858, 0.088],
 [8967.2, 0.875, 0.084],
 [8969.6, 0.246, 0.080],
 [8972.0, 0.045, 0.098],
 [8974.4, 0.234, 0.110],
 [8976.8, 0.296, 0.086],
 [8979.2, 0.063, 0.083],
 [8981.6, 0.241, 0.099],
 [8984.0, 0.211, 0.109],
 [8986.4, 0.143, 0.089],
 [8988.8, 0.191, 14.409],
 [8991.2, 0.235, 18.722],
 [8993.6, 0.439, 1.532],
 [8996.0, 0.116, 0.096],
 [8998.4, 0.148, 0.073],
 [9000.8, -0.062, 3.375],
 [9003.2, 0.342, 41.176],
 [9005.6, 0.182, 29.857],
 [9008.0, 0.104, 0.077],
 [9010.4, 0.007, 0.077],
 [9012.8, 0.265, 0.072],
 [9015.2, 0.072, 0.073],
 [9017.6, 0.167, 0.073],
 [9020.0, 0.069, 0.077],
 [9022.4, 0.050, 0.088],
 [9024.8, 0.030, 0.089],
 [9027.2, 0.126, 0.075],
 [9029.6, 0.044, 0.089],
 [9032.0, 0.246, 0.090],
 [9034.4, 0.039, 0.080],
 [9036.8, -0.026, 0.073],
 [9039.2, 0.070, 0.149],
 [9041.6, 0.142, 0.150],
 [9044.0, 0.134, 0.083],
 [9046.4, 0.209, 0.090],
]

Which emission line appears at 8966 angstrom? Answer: H-beta 4861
